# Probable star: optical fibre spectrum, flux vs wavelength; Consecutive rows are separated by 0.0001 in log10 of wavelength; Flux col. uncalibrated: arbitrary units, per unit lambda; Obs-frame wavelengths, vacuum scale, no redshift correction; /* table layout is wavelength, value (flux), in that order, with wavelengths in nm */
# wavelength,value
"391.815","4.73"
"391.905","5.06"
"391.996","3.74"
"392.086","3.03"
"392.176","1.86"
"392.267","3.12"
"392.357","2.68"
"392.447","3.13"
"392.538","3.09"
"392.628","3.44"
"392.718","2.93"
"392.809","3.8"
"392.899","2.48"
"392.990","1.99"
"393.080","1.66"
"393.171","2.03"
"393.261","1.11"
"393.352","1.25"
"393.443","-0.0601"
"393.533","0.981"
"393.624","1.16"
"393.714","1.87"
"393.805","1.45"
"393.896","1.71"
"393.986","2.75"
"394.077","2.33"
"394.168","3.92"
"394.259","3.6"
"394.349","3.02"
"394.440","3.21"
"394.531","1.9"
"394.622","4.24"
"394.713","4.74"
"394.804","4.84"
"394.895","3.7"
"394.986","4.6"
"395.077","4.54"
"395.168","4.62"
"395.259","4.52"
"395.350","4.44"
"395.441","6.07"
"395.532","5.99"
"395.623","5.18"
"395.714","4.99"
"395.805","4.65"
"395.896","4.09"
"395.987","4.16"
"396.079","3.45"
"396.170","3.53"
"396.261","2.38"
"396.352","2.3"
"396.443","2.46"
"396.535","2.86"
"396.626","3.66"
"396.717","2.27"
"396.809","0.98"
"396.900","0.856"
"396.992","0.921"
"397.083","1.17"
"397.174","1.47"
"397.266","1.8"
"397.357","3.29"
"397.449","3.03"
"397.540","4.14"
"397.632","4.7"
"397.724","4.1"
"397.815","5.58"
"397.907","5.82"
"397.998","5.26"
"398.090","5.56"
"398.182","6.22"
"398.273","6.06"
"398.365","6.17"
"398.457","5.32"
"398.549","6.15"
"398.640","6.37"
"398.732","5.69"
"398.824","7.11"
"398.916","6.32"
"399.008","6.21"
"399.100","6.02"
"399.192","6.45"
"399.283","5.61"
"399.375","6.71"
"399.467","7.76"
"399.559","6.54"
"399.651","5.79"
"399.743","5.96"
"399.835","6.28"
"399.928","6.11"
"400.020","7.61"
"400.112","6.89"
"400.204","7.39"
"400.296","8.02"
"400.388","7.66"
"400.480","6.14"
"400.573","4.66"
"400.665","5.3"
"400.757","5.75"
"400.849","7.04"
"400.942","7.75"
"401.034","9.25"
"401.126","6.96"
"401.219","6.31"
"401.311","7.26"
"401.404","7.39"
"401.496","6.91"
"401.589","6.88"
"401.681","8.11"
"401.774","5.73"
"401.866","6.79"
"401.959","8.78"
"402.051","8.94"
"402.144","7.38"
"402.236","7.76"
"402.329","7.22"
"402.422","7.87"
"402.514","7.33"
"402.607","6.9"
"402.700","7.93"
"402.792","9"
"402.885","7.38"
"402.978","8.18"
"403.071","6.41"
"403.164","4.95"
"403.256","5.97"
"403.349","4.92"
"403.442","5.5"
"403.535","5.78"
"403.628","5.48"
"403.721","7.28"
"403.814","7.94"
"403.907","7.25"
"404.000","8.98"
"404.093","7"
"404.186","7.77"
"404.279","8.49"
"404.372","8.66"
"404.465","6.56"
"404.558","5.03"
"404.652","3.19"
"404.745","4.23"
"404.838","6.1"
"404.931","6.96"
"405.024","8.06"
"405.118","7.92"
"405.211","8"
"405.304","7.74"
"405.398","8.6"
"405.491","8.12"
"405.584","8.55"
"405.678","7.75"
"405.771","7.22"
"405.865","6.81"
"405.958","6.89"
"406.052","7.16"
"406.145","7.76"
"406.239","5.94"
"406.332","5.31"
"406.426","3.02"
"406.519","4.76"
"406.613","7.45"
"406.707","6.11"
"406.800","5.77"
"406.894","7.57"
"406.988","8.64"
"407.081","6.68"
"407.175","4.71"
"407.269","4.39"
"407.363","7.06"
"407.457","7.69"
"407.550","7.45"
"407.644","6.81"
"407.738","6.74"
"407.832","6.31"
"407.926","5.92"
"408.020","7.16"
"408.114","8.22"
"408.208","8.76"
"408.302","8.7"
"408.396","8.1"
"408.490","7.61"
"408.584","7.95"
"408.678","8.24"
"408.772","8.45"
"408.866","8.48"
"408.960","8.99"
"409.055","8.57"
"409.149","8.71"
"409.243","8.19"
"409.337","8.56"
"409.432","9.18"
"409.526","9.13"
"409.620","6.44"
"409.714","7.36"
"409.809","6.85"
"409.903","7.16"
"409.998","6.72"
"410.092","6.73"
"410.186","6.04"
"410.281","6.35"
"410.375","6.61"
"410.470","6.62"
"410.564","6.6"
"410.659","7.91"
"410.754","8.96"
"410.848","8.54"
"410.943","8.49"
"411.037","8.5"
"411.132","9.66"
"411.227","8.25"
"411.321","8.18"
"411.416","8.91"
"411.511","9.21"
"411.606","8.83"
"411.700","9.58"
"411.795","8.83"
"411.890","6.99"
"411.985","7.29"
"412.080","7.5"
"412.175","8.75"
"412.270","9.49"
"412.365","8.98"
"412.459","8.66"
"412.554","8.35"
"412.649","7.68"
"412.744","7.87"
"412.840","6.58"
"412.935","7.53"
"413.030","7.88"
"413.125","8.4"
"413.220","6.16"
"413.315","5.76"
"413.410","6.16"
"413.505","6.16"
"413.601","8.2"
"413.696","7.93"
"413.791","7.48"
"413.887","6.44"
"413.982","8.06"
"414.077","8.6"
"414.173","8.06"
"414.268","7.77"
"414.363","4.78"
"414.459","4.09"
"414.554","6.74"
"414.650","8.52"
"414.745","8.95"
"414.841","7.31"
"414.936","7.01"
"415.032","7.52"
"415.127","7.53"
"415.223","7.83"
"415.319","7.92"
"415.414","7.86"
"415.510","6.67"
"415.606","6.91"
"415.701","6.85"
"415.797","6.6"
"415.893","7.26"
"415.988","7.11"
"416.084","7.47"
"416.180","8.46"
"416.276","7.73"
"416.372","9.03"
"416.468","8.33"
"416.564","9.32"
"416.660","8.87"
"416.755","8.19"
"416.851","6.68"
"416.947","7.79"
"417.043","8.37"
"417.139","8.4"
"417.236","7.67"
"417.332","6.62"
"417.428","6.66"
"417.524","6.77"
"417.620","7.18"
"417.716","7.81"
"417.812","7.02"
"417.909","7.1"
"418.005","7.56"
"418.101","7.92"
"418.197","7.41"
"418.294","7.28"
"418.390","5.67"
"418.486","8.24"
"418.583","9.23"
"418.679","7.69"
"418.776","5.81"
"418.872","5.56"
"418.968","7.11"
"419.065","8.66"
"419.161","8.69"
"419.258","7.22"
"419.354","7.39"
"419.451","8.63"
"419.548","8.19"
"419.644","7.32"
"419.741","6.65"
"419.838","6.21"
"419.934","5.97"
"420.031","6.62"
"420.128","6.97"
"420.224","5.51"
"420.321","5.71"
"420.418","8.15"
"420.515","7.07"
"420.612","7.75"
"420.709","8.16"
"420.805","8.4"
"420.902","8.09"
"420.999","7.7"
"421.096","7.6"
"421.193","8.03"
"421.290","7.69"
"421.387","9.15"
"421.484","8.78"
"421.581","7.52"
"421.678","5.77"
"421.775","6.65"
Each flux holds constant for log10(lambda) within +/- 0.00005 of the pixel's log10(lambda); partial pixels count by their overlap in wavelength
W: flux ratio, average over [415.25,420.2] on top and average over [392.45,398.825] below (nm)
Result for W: 2.12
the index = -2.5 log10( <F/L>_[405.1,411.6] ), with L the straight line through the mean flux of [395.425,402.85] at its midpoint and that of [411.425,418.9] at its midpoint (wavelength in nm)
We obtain -0.11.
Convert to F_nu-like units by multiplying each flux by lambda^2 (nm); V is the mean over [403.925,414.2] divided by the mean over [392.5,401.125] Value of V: 1.8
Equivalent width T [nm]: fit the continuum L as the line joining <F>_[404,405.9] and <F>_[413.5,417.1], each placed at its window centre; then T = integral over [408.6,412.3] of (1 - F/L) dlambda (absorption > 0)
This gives -0.33 nm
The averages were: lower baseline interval 7.18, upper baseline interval 7.56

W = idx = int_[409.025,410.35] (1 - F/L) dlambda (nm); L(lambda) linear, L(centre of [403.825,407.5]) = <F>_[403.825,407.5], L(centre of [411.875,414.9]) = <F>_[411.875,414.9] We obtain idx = -0.070 nm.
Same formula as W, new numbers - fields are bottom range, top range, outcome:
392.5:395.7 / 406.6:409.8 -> 2.40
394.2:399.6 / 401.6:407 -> 1.58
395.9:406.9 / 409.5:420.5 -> 1.24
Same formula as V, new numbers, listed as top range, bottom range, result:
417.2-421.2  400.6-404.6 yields 1.11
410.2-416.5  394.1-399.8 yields 1.87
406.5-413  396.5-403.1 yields 1.35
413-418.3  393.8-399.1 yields 2.02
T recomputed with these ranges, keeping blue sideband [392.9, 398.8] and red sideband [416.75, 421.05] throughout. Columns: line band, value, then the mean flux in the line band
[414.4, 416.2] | -0.14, 7.26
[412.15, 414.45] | -0.39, 7.5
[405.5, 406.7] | -0.32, 6.58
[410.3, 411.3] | -0.33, 7.98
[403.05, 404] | -0.29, 6.28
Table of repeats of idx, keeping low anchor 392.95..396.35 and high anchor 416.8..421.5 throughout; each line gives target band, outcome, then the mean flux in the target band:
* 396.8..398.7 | -0.15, 4.12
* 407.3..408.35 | -0.35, 7.3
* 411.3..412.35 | -0.40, 8.52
